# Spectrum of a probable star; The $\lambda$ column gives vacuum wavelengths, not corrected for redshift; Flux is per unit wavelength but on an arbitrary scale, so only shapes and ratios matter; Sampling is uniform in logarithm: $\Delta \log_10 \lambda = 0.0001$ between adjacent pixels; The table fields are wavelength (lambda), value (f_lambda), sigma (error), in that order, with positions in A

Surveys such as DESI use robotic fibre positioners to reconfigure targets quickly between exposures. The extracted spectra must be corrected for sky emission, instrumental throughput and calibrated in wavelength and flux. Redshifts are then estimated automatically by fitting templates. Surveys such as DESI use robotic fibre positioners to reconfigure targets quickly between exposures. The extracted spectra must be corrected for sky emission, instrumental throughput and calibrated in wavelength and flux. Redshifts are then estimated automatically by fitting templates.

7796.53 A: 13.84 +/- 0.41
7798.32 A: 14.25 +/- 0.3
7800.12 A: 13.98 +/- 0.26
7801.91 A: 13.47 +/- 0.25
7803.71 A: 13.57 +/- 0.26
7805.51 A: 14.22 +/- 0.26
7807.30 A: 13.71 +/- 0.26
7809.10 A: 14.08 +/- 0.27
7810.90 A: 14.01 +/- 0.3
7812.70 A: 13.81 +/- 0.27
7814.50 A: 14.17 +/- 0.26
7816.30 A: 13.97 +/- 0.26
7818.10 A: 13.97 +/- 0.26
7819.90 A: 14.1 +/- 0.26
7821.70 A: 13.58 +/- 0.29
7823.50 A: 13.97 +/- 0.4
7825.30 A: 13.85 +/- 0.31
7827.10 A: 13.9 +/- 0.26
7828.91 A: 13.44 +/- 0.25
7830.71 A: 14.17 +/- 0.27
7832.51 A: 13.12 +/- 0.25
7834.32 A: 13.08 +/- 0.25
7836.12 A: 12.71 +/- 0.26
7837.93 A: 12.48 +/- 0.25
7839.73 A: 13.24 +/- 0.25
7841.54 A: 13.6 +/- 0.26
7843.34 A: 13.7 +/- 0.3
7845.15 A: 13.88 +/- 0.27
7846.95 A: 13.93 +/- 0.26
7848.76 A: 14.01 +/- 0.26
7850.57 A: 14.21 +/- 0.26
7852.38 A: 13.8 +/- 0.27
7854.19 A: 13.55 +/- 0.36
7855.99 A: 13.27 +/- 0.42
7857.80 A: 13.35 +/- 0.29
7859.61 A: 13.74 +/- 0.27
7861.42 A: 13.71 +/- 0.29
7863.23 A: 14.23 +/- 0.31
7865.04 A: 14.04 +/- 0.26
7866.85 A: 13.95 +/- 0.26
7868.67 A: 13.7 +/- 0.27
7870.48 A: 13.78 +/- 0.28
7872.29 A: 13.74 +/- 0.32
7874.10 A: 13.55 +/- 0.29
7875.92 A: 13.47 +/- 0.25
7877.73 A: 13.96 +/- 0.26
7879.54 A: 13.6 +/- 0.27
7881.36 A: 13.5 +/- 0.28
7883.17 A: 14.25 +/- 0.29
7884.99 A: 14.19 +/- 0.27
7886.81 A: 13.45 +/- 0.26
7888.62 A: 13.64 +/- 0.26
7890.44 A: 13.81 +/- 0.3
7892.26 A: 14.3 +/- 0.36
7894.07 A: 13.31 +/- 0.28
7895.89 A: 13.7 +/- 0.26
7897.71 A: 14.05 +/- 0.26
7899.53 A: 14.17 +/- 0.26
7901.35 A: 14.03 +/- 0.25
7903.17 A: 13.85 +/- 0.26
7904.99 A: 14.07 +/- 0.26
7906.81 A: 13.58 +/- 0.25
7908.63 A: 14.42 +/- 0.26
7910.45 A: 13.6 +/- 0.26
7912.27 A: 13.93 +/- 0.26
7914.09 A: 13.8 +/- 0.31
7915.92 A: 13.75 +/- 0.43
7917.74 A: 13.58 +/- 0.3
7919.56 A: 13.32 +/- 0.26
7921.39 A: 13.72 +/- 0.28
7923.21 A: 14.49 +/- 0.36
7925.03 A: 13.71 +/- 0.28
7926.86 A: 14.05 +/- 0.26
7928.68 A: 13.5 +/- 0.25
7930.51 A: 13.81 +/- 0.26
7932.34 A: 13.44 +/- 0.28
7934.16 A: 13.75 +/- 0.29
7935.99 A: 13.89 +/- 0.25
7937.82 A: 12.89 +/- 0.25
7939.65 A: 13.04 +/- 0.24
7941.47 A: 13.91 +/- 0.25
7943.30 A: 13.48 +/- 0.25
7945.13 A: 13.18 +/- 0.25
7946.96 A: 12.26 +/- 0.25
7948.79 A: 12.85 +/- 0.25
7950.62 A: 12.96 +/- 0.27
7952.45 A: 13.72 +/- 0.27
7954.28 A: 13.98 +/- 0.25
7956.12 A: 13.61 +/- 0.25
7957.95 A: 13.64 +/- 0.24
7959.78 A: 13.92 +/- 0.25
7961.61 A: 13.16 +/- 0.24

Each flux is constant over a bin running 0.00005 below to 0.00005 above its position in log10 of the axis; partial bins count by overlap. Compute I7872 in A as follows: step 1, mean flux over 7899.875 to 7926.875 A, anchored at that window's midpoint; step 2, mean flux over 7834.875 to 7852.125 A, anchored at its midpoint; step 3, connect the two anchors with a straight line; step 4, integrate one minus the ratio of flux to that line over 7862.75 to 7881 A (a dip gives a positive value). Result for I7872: -0.2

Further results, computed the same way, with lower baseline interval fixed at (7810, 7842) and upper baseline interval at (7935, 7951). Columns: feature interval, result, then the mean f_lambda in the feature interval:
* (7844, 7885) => -1.0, 13.8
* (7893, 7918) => -1.0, 13.9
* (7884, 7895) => -0.3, 13.8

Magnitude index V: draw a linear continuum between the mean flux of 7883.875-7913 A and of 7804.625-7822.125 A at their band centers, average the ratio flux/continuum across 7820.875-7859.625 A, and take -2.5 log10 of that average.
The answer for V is 0.03 mag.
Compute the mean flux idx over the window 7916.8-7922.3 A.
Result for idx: 13.5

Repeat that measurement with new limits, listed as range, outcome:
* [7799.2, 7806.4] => 13.8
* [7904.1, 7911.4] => 13.9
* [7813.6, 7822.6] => 14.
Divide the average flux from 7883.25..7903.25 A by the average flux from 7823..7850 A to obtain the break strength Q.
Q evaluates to 1.02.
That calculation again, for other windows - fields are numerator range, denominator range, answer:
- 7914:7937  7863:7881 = 1.00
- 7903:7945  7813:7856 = 1.00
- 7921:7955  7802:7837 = 0.98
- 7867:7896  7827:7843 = 1.04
